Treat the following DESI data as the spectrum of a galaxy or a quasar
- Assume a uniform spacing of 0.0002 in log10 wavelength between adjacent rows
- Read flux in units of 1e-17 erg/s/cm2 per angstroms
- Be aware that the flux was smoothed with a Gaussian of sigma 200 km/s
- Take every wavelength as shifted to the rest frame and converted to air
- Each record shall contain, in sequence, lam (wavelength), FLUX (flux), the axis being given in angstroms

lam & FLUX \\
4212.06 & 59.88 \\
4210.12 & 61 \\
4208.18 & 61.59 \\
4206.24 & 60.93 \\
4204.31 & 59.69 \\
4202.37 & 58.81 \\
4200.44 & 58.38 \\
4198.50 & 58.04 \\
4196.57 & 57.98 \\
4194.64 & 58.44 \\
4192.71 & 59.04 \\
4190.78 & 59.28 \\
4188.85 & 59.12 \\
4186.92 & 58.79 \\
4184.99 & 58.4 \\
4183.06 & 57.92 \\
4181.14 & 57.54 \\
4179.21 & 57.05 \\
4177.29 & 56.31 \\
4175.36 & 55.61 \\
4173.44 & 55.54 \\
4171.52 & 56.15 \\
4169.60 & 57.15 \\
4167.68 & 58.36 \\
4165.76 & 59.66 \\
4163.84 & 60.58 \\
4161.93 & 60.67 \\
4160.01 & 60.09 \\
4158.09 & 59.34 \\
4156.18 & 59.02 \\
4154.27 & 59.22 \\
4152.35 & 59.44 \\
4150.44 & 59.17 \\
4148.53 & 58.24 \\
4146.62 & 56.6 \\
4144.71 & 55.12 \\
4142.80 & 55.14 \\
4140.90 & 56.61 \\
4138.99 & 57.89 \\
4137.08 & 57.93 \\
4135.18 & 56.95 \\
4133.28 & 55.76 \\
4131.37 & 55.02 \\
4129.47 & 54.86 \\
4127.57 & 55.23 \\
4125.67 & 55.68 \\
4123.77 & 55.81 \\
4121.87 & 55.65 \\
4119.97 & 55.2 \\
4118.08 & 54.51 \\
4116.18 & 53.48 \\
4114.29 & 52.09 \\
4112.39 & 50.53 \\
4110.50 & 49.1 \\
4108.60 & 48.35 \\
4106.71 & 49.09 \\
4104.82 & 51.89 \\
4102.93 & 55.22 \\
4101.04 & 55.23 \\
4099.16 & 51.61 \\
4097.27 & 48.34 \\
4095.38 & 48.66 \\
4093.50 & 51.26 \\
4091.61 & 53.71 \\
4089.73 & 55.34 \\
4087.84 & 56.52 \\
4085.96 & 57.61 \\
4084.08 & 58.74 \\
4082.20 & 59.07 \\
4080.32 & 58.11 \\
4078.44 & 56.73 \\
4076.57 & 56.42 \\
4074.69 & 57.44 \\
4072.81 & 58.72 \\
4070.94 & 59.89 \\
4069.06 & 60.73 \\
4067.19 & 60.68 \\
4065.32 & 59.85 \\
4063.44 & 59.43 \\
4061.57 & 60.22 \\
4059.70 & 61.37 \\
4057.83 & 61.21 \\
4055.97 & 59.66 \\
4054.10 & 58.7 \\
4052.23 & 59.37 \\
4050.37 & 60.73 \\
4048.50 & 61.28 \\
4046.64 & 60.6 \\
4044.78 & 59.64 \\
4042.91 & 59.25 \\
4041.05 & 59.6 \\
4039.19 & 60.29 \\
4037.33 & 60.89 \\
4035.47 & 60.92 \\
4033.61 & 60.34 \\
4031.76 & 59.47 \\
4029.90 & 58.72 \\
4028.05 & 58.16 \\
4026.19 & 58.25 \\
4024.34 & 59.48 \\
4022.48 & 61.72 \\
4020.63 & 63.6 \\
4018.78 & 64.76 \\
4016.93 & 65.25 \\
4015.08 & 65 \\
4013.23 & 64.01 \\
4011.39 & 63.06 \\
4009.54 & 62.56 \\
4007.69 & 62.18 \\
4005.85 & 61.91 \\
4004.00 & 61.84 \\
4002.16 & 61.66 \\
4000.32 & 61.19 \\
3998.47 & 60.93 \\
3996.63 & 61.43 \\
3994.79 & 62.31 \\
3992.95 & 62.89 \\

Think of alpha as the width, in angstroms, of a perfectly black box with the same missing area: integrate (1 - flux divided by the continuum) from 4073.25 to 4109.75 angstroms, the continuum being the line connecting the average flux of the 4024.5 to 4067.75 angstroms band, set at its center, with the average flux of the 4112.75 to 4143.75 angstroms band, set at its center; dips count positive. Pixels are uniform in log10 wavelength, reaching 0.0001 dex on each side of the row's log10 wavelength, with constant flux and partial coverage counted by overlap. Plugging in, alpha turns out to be 2.1 angstroms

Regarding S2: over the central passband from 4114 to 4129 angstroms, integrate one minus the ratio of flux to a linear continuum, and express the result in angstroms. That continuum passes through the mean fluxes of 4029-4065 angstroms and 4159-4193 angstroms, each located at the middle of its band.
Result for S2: 1.1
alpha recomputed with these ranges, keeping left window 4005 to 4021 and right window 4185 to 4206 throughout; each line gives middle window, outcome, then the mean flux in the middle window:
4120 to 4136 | 1.32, 55.6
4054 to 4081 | 1.25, 59.3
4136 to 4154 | 0.82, 57.4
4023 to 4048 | 1.31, 59.7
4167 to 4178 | 0.55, 56.5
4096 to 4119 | 3.60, 51.6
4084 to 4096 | 1.40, 54.4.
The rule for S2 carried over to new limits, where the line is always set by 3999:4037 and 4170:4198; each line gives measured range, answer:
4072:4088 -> 0.6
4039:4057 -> 0.3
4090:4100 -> 1.5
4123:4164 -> 0.8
